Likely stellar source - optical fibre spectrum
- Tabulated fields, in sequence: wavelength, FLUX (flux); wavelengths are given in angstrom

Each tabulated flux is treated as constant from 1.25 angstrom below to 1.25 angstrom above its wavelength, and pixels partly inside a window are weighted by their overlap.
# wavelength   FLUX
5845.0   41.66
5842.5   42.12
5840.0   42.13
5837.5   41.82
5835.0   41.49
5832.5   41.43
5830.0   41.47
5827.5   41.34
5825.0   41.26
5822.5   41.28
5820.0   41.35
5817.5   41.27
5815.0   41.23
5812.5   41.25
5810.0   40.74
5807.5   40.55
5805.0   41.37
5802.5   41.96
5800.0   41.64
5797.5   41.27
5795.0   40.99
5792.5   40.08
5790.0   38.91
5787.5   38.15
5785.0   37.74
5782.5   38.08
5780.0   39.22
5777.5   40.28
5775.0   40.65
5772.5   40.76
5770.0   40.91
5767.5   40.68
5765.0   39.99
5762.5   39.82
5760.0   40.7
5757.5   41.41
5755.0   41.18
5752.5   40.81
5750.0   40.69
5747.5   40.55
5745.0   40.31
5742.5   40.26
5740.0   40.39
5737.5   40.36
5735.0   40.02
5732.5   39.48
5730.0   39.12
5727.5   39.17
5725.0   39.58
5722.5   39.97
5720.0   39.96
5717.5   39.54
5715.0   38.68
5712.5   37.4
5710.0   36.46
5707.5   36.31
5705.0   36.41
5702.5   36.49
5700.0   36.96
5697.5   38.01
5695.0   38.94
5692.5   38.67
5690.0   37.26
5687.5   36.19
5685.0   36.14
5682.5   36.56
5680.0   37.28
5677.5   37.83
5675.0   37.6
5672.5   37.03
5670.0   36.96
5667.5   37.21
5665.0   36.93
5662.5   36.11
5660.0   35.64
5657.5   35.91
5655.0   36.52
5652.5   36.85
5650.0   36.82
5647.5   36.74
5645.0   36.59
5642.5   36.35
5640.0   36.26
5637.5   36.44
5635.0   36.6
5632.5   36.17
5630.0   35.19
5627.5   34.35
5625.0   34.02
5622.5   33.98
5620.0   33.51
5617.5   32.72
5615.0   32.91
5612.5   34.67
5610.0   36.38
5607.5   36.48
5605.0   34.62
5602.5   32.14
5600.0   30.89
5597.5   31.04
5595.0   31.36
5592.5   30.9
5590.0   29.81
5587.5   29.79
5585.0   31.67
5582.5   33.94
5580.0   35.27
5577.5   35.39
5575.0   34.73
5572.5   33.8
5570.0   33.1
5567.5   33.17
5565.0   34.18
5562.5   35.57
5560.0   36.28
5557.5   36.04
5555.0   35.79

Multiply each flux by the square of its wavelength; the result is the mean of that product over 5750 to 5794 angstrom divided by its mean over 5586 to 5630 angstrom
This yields 1.28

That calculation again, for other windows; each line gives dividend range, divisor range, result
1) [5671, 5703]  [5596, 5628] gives 1.14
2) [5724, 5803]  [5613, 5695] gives 1.15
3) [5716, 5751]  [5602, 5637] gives 1.20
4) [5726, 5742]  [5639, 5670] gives 1.12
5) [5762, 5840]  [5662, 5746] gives 1.10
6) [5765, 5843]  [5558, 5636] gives 1.30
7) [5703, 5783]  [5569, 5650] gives 1.22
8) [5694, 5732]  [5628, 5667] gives 1.08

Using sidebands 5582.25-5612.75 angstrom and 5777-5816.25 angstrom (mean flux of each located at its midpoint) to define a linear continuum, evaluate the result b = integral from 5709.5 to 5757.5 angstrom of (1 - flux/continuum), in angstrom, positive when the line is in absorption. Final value -2.55 angstrom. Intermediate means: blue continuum 32.5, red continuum 40.2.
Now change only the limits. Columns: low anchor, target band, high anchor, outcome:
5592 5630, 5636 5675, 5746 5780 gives -1.2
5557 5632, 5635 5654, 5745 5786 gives -0.6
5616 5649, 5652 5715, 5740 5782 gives 0.6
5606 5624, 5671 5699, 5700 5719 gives -0.6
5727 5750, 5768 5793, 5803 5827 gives 0.7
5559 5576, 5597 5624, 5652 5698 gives 1.4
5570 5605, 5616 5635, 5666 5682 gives 0.1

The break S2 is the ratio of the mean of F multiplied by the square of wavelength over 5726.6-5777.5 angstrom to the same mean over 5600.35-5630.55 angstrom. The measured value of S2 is 1.2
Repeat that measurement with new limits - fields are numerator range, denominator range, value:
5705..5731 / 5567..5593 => 1.23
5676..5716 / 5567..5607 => 1.18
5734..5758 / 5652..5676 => 1.14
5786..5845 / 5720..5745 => 1.06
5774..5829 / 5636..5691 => 1.16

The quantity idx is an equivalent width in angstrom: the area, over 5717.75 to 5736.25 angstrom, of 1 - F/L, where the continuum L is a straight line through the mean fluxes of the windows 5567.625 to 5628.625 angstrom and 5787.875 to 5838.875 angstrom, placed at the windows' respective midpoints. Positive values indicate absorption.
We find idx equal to -0.8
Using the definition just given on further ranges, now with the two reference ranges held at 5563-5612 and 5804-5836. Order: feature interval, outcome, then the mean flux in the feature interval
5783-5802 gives 0.2 angstrom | 39.8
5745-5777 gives -1.2 angstrom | 40.7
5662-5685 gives -0.6 angstrom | 37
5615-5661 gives -0.8 angstrom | 35.5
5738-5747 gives -0.4 angstrom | 40.3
